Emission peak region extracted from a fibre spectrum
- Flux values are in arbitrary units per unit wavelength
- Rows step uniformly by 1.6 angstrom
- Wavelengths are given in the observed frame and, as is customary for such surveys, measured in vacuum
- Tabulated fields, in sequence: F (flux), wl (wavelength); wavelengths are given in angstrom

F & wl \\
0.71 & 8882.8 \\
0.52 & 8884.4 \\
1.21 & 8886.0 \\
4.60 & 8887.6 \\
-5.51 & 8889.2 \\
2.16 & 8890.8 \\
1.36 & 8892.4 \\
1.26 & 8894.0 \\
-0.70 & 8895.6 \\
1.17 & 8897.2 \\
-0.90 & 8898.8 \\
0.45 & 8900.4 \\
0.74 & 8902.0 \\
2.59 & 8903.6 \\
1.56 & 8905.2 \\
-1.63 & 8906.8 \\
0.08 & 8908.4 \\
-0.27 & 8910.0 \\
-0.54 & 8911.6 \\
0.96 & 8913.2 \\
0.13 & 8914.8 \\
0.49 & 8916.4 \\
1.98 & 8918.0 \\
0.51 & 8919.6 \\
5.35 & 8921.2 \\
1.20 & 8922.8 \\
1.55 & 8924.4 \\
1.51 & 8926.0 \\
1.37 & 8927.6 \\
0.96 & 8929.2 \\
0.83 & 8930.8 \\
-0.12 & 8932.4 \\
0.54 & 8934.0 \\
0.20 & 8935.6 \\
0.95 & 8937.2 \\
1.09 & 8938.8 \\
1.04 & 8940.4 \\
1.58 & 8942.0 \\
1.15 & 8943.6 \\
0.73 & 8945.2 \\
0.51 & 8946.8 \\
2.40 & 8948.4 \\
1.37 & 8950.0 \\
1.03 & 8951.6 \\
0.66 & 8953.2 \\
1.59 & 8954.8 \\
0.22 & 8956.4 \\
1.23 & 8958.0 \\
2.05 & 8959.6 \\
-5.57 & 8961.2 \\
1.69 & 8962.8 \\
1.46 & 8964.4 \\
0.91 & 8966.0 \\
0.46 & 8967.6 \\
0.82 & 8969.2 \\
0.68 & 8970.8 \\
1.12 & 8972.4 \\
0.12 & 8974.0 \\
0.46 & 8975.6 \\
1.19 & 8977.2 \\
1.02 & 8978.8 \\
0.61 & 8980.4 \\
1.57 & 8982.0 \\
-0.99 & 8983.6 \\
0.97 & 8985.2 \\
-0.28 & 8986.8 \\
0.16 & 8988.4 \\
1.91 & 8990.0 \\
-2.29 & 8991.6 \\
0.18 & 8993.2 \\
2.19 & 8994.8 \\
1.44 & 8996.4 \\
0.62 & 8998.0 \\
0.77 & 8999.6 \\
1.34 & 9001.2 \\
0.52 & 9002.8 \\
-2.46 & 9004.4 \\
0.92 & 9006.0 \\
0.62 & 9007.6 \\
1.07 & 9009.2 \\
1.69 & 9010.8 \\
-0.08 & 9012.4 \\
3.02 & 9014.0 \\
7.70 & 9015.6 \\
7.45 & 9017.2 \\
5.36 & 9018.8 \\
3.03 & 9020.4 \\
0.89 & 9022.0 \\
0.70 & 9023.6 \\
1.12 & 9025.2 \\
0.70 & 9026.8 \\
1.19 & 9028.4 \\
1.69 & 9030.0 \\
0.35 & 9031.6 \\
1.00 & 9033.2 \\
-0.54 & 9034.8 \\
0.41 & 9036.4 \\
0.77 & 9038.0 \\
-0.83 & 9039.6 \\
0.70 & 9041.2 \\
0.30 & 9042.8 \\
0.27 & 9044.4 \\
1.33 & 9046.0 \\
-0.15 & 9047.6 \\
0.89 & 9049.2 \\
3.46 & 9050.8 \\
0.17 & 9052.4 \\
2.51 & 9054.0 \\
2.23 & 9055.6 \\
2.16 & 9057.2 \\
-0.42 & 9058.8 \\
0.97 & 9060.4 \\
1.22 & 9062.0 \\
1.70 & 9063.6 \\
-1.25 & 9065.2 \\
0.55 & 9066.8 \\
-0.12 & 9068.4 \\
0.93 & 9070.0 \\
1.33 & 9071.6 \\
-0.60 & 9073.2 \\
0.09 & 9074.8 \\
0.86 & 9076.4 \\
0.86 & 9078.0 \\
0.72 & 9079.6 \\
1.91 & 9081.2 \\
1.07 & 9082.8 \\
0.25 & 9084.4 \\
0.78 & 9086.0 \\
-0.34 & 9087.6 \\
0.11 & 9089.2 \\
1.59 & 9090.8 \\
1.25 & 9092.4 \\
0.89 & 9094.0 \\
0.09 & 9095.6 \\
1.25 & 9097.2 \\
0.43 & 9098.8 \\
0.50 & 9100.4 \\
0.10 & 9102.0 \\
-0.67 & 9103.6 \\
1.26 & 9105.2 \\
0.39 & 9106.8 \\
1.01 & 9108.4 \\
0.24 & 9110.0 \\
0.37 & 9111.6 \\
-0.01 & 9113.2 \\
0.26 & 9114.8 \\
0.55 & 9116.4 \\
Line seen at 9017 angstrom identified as Hbeta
